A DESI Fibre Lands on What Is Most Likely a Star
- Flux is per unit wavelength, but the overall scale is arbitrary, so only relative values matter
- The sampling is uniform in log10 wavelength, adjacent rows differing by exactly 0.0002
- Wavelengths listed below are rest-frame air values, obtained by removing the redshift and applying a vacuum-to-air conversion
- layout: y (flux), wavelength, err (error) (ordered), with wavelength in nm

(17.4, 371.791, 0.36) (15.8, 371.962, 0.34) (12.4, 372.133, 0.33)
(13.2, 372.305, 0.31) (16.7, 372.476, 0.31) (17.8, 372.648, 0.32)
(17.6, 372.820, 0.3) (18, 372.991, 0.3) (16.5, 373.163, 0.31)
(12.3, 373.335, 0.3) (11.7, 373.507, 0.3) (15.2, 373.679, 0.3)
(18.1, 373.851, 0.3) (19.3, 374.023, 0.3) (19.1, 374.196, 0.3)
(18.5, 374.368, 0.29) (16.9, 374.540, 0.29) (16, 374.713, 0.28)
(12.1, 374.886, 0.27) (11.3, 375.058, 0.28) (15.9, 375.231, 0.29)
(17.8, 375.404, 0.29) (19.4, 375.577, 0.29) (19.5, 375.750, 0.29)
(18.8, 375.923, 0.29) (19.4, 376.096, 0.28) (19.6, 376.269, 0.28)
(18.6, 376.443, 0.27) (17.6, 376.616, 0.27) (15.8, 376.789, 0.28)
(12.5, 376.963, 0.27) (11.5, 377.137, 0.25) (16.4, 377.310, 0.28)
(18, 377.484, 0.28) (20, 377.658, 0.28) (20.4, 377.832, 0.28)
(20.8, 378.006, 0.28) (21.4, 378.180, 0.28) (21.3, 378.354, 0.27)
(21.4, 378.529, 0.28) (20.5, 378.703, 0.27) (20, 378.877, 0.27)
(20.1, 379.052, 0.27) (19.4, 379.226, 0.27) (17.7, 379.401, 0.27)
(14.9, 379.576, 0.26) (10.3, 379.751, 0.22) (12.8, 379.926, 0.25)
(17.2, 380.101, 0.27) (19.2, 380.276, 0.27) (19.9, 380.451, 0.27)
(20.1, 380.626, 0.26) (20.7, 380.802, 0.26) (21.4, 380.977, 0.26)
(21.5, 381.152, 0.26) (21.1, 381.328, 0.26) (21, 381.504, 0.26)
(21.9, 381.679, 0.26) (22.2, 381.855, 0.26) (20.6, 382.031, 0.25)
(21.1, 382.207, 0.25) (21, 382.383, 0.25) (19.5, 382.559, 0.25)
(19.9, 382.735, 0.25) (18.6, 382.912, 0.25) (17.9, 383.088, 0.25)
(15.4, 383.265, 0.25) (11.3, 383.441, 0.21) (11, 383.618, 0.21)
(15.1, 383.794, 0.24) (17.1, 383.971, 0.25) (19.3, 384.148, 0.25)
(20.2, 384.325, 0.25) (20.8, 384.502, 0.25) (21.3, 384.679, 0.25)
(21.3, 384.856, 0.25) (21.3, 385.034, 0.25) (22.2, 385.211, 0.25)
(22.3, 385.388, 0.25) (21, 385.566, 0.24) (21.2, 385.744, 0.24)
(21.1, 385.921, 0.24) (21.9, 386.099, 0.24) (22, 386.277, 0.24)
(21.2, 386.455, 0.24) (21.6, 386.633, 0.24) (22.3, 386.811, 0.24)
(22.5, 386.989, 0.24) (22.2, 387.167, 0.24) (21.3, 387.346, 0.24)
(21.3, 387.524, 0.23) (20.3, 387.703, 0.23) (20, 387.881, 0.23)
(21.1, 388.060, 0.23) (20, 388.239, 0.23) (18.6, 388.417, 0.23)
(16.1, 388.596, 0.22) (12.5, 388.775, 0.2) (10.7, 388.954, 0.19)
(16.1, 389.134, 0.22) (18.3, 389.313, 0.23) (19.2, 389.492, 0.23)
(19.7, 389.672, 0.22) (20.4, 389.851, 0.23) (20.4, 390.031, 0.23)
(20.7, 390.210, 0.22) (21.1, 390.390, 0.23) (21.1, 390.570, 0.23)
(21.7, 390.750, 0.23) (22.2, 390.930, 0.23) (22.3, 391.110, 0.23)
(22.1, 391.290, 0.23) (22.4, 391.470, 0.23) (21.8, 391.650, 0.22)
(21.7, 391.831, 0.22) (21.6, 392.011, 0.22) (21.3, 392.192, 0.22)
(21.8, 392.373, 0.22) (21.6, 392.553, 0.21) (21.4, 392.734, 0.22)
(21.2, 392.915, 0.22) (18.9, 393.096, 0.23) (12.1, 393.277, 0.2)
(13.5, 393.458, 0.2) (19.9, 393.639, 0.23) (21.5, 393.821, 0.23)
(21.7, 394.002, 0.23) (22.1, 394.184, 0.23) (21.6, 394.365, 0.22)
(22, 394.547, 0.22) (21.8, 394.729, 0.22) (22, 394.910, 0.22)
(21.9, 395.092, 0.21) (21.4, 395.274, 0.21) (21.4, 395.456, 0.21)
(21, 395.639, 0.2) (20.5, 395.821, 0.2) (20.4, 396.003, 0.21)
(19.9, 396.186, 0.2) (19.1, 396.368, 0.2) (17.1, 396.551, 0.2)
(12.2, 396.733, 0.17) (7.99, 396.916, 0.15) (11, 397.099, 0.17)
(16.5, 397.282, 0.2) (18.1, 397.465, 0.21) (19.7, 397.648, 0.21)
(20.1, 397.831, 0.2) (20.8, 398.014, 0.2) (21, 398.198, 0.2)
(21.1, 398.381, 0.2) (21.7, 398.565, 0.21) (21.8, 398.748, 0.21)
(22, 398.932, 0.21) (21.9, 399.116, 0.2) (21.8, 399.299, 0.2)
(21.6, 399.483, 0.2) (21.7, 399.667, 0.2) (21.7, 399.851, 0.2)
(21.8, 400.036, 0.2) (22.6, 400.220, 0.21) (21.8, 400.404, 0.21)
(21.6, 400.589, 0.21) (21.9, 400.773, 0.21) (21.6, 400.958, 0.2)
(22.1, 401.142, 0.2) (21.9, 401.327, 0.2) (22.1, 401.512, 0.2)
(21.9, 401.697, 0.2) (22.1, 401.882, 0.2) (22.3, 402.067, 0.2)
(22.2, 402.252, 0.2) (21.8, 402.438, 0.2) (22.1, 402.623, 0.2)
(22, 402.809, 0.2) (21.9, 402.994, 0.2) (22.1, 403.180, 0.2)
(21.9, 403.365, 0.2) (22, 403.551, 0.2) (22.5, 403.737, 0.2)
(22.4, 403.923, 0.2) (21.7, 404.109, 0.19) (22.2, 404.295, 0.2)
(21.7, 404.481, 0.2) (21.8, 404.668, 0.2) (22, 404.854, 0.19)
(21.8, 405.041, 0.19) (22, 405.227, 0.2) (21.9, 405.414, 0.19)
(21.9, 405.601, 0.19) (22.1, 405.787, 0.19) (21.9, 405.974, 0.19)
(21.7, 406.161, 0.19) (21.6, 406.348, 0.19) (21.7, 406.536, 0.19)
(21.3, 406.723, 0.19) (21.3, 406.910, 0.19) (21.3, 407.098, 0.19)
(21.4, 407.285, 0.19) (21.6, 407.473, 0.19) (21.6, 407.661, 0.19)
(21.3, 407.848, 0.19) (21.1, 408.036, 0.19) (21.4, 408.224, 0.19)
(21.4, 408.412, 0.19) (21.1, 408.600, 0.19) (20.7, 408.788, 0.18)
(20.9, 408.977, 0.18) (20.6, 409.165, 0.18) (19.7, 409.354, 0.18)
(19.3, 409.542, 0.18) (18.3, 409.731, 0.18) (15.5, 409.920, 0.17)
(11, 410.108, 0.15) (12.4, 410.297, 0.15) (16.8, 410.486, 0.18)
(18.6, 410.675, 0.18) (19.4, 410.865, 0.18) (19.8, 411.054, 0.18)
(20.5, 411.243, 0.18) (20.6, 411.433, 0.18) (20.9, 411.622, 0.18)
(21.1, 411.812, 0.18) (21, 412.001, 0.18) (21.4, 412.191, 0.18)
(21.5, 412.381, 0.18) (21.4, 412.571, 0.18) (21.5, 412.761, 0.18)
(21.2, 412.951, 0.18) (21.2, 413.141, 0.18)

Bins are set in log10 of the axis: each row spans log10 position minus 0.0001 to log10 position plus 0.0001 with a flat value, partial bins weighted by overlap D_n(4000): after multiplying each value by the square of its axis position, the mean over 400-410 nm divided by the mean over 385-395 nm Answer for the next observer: 1.1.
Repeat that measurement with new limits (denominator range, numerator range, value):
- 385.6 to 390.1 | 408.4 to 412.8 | 1.10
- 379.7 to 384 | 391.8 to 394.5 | 1.16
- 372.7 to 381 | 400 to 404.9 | 1.43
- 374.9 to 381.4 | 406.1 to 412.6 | 1.29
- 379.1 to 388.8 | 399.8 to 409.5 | 1.24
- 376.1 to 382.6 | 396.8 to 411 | 1.24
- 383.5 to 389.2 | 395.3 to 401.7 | 1.09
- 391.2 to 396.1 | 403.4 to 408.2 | 1.11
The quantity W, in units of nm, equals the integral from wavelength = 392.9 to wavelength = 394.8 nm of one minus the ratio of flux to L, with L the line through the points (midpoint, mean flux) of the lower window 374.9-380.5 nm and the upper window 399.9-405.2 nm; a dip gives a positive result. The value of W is 0.08 nm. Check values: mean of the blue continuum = 17.7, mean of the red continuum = 22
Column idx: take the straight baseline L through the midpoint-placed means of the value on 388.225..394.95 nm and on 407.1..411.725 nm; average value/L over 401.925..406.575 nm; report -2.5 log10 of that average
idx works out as -0.13 mag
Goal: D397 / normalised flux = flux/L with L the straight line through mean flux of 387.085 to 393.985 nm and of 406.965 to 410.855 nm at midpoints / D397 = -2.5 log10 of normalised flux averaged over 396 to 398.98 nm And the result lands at 0.08 mag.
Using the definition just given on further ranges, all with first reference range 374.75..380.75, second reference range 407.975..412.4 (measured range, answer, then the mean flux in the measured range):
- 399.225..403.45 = -0.16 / 21.9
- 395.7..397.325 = 0.16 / 16.2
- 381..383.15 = -0.15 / 20.6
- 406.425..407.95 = -0.12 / 21.4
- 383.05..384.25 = 0.18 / 15.2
